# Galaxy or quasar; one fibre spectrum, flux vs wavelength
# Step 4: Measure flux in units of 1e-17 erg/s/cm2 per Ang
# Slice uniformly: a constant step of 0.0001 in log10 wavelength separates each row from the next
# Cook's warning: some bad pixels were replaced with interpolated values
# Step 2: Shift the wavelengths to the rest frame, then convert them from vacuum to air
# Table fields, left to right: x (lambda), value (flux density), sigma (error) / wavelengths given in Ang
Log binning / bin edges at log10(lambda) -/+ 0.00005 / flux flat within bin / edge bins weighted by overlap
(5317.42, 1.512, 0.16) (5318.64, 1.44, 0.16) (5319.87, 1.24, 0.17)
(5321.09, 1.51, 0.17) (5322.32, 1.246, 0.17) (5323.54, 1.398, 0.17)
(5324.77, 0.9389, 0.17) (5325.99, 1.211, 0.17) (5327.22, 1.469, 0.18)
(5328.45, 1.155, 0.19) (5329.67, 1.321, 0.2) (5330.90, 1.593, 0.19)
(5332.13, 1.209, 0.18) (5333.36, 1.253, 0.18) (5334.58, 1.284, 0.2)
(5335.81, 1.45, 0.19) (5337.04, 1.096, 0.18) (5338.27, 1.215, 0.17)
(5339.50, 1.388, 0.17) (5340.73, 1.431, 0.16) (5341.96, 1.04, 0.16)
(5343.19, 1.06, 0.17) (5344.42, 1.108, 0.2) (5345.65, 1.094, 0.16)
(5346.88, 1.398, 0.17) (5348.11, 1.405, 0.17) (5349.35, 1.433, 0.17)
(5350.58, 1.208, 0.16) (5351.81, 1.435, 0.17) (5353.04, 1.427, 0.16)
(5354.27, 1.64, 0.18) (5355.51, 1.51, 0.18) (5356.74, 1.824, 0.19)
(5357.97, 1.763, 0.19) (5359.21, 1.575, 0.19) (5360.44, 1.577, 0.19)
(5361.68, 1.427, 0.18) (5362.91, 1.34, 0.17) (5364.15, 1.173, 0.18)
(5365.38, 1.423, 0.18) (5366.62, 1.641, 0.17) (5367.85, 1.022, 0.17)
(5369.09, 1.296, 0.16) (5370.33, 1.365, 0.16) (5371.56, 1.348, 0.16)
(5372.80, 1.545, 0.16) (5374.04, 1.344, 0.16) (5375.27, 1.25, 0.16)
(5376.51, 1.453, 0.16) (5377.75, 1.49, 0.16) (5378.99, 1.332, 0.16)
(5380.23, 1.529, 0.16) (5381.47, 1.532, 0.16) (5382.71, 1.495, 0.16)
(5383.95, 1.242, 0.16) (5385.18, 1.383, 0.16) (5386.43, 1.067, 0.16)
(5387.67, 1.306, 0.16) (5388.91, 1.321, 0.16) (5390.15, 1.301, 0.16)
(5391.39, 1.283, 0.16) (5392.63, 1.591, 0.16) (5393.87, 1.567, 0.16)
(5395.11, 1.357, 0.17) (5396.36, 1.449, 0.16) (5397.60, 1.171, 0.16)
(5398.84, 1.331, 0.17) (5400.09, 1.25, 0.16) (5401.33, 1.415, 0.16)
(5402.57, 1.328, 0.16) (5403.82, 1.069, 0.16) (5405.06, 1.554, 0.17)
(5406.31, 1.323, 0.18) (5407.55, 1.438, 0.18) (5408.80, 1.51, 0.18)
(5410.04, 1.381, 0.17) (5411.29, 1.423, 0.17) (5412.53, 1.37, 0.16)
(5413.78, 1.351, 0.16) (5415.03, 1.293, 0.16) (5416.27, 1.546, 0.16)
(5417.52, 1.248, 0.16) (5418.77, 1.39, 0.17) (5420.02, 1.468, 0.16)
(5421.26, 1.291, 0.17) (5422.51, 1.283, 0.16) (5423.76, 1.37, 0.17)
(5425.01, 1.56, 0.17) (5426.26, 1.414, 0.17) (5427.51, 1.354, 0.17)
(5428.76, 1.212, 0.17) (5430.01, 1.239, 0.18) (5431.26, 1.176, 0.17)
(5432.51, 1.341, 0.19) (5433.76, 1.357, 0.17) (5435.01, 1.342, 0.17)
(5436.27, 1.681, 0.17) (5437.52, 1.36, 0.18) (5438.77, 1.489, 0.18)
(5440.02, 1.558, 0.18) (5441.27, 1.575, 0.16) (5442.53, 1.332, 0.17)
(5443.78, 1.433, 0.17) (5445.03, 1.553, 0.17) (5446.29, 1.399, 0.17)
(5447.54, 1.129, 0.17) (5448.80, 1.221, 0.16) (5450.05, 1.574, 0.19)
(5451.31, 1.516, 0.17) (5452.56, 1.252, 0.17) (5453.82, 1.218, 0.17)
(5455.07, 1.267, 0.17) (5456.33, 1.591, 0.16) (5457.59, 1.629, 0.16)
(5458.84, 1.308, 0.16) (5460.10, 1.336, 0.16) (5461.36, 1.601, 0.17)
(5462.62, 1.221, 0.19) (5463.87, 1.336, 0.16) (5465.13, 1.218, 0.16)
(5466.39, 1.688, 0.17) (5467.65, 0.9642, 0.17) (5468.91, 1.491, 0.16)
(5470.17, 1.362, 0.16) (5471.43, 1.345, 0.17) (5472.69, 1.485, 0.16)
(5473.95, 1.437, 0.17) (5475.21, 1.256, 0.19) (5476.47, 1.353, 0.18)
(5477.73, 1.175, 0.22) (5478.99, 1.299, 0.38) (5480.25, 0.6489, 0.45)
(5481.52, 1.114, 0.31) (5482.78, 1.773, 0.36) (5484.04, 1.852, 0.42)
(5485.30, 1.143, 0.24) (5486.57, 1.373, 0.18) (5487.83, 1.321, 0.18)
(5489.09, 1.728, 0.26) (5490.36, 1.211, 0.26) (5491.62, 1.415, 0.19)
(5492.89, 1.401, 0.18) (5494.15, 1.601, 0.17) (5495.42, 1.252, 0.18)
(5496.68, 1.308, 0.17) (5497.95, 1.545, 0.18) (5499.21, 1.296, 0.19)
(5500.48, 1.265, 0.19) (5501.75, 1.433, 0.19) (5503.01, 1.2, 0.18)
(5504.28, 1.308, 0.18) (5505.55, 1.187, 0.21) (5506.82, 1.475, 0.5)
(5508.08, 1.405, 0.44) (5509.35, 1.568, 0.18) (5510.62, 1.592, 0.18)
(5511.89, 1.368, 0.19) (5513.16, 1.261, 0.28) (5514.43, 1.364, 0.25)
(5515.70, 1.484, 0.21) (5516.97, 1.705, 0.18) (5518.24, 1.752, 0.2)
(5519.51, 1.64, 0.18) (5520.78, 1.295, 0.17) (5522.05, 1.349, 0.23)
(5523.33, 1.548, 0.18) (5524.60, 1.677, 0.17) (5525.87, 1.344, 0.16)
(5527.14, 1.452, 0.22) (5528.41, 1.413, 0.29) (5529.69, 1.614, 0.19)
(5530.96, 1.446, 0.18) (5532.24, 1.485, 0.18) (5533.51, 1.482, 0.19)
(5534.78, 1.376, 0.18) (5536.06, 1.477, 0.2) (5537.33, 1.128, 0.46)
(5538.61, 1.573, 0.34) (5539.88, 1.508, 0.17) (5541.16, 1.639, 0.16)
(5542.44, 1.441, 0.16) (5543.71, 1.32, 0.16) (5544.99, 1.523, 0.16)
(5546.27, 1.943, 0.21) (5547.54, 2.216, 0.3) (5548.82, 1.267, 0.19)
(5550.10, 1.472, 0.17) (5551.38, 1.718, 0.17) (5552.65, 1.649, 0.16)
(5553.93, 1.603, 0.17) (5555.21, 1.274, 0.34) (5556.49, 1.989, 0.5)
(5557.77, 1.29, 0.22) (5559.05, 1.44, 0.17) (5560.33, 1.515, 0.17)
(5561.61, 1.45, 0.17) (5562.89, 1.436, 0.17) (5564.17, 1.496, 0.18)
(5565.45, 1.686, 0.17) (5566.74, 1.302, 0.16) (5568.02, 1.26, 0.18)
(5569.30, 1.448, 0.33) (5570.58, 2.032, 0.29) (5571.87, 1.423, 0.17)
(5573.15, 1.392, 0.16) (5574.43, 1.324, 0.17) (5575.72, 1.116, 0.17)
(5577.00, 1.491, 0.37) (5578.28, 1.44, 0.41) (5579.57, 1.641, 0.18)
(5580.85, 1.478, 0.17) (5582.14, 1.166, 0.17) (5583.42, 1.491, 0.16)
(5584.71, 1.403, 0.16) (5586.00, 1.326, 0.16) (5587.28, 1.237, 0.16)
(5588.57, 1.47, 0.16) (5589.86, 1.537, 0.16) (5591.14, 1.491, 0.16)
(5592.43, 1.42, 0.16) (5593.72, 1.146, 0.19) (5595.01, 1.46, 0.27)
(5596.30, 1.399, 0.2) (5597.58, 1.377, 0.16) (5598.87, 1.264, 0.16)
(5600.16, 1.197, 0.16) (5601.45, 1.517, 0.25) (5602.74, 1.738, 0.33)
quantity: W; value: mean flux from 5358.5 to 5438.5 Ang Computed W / 1.37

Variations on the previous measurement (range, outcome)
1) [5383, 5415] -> 1.35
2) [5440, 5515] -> 1.37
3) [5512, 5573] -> 1.51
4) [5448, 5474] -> 1.38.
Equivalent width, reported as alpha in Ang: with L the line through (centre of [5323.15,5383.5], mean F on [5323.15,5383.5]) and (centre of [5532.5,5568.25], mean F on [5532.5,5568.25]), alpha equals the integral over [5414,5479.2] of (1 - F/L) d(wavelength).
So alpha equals 2.81 Ang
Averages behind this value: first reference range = 1.37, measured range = 1.38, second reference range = 1.52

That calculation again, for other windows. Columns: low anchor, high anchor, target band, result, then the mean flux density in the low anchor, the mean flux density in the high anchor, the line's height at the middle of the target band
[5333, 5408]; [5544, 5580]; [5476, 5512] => 2.56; 1.37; 1.53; 1.47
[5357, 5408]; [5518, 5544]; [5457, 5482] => 2.12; 1.38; 1.47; 1.44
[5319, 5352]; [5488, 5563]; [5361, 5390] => -0.88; 1.28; 1.48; 1.32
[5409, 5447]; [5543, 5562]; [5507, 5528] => 0.56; 1.39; 1.58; 1.53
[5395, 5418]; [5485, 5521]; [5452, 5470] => 0.31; 1.36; 1.41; 1.39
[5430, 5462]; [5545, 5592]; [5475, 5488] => 1.19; 1.41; 1.5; 1.43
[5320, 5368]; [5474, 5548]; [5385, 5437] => 1.01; 1.35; 1.44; 1.39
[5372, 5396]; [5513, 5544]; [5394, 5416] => 0.63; 1.39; 1.48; 1.4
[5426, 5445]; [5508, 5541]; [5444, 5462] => 0.15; 1.4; 1.48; 1.41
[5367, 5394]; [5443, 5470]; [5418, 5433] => 0.35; 1.37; 1.38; 1.37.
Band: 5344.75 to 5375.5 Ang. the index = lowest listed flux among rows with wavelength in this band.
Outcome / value 1.022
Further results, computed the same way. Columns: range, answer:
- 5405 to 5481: 0.6489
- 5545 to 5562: 1.267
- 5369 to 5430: 1.067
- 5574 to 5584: 1.116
